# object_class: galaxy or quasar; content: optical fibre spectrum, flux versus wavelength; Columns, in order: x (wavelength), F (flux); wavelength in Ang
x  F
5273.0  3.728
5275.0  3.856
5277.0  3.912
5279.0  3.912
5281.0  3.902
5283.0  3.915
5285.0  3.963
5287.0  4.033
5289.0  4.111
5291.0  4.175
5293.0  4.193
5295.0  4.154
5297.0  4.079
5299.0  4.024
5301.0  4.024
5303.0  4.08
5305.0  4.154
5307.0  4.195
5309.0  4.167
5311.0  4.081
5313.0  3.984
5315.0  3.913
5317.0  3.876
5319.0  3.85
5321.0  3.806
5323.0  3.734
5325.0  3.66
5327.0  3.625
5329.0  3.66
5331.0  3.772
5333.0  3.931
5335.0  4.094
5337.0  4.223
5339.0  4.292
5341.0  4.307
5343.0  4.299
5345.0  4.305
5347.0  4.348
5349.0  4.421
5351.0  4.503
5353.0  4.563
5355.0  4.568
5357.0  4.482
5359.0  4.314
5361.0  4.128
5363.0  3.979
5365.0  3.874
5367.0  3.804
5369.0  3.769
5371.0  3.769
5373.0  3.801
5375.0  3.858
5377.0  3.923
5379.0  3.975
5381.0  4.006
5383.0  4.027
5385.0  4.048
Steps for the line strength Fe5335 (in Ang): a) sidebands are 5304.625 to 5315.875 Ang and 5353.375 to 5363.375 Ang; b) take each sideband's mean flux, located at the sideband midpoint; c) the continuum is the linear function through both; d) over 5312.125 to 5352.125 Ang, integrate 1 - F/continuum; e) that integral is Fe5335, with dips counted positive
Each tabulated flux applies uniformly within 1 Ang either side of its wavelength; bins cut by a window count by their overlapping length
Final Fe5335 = 1.6 Ang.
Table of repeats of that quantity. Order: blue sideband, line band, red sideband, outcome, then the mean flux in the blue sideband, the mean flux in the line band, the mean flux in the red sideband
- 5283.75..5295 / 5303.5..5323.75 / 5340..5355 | 1.2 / 4.1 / 3.98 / 4.4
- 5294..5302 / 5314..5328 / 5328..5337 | 0.6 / 4.07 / 3.78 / 3.9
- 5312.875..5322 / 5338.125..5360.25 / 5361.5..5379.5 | -3.0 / 3.88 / 4.4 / 3.87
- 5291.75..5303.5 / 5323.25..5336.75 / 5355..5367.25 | 1.0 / 4.09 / 3.81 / 4.15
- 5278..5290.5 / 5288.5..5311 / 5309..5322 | -0.9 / 3.98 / 4.12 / 3.94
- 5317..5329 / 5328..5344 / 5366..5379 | -1.3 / 3.74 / 4.07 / 3.83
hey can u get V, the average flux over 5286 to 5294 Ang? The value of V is 4.13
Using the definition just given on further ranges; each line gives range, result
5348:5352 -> 4.46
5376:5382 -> 3.97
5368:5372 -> 3.77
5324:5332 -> 3.68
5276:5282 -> 3.91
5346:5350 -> 4.38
